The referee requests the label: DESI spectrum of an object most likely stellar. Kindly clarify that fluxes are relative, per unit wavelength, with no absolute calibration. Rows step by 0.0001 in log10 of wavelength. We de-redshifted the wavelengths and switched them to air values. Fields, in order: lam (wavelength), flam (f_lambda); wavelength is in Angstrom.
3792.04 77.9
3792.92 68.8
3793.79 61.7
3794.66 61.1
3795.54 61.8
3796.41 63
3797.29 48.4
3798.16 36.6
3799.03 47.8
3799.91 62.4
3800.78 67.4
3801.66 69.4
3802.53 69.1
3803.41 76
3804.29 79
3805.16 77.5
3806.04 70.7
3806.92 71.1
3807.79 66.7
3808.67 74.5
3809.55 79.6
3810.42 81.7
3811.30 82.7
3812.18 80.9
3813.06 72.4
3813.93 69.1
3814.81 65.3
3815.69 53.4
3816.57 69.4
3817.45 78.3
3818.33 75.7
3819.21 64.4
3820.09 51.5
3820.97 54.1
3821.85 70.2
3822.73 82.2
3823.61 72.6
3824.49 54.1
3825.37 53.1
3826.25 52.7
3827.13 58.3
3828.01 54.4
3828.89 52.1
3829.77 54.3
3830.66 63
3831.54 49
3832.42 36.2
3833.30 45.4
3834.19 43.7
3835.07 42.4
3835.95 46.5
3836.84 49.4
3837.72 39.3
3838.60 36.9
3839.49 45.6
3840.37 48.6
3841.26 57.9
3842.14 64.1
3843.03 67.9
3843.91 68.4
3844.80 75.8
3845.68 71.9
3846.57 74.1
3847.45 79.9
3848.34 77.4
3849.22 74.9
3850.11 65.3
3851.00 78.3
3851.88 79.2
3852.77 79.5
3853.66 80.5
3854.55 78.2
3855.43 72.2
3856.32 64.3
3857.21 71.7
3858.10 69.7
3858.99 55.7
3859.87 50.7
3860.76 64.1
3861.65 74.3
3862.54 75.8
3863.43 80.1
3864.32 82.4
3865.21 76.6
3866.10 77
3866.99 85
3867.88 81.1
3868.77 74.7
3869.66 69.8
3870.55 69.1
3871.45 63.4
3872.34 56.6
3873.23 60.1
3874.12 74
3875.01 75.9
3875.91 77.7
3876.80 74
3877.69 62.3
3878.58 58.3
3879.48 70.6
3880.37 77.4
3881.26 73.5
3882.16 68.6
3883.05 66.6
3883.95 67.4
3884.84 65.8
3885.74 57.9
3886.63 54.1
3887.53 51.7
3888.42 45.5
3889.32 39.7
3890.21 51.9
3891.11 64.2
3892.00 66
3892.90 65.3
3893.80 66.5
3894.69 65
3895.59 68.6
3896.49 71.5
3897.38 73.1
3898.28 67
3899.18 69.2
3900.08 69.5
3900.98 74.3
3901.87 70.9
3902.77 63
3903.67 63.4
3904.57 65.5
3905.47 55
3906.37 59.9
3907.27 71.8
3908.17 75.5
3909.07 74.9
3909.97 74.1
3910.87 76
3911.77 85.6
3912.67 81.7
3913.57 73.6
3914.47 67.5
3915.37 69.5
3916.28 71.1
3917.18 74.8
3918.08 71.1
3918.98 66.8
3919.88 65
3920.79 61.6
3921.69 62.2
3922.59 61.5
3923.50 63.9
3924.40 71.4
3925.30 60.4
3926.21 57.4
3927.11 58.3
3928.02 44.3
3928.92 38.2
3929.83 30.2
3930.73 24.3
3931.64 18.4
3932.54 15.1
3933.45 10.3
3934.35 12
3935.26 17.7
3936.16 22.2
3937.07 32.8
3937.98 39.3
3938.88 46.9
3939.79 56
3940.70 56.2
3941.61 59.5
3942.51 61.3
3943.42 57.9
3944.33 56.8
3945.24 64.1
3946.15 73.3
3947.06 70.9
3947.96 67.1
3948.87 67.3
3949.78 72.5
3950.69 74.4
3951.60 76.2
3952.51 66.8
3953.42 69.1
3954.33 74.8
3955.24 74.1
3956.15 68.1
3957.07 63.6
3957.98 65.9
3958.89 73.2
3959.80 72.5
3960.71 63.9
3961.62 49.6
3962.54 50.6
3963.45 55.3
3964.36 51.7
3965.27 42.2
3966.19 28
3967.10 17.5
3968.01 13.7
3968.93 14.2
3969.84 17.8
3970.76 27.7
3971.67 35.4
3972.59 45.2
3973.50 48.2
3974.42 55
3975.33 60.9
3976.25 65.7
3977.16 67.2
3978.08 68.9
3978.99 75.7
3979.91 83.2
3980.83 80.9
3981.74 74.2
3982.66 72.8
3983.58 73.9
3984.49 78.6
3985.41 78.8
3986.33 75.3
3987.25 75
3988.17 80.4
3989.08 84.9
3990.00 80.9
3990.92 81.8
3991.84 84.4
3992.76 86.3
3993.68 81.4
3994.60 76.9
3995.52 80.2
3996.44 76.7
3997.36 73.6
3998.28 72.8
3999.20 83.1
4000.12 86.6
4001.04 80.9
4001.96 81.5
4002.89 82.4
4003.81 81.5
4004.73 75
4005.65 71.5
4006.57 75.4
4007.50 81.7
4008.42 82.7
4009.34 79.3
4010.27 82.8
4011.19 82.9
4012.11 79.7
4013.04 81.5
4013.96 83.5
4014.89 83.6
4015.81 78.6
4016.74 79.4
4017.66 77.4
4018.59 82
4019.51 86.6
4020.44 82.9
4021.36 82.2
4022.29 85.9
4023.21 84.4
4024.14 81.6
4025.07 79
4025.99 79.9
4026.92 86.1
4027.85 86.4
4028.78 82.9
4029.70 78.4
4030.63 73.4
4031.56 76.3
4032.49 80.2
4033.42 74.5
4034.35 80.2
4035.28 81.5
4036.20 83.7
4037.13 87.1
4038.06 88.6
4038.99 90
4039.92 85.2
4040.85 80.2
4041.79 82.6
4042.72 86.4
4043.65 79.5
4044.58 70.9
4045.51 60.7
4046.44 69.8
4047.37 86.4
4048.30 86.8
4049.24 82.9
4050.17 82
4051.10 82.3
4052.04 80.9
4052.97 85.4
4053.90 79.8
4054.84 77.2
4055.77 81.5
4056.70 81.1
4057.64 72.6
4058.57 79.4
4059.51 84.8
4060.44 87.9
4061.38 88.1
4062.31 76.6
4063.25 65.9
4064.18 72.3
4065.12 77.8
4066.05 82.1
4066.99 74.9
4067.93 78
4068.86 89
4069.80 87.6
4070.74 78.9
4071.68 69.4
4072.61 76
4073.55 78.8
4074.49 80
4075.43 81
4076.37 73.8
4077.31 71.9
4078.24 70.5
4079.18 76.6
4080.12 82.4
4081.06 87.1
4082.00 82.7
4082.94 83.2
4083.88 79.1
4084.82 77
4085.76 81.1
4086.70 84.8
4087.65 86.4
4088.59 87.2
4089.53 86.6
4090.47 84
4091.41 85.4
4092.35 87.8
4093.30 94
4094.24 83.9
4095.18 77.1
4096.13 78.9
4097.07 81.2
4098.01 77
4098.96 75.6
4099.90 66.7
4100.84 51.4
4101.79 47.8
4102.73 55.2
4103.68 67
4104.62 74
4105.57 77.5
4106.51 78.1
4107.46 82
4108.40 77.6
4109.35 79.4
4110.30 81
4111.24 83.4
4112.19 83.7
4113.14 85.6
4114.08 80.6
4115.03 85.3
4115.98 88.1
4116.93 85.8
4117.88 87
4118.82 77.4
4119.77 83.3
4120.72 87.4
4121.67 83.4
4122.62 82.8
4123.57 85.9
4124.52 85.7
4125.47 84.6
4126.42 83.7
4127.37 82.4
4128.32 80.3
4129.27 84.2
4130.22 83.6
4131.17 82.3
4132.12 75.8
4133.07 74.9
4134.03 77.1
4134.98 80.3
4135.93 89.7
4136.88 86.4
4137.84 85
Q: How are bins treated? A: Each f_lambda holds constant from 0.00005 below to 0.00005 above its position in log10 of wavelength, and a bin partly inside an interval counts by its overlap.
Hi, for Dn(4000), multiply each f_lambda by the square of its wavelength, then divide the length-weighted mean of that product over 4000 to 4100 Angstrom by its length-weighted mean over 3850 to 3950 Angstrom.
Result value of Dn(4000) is 1.38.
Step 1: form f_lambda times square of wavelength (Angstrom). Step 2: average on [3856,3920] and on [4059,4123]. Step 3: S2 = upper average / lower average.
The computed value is 1.29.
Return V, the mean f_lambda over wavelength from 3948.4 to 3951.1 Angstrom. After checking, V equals 71.3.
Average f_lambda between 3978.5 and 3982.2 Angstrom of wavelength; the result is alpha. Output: 78.5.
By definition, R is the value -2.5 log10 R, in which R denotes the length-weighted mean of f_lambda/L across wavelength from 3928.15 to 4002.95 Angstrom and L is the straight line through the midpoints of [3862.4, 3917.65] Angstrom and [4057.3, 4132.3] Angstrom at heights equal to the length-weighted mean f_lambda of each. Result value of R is 0.23 mag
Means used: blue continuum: 68.6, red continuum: 79.7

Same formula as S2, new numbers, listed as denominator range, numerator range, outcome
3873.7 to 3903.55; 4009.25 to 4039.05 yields 1.34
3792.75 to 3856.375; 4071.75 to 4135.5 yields 1.43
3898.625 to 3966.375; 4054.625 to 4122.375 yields 1.45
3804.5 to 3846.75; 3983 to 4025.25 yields 1.42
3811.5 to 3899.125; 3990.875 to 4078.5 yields 1.35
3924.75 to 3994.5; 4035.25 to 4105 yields 1.47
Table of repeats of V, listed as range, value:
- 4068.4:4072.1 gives 81.2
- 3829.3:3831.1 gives 58.4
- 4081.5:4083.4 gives 83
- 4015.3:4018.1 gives 78.7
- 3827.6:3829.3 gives 53.3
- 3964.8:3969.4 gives 23.2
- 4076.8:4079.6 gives 73.1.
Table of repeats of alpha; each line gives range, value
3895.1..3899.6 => 69.8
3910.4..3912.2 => 80.7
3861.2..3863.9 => 76.7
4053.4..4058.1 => 78.5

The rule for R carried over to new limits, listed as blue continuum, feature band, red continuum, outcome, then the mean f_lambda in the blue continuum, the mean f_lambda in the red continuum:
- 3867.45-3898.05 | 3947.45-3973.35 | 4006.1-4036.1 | 0.35 mag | 65.5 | 81.1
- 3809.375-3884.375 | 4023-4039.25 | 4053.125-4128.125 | -0.07 mag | 66.1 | 79.6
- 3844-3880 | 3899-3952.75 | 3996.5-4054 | 0.27 mag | 72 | 80.8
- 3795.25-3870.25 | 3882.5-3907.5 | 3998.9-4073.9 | 0.11 mag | 65.5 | 80.6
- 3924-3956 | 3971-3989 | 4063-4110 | -0.16 mag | 51.5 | 77.7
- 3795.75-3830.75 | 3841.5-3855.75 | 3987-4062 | -0.09 mag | 65.6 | 80.9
